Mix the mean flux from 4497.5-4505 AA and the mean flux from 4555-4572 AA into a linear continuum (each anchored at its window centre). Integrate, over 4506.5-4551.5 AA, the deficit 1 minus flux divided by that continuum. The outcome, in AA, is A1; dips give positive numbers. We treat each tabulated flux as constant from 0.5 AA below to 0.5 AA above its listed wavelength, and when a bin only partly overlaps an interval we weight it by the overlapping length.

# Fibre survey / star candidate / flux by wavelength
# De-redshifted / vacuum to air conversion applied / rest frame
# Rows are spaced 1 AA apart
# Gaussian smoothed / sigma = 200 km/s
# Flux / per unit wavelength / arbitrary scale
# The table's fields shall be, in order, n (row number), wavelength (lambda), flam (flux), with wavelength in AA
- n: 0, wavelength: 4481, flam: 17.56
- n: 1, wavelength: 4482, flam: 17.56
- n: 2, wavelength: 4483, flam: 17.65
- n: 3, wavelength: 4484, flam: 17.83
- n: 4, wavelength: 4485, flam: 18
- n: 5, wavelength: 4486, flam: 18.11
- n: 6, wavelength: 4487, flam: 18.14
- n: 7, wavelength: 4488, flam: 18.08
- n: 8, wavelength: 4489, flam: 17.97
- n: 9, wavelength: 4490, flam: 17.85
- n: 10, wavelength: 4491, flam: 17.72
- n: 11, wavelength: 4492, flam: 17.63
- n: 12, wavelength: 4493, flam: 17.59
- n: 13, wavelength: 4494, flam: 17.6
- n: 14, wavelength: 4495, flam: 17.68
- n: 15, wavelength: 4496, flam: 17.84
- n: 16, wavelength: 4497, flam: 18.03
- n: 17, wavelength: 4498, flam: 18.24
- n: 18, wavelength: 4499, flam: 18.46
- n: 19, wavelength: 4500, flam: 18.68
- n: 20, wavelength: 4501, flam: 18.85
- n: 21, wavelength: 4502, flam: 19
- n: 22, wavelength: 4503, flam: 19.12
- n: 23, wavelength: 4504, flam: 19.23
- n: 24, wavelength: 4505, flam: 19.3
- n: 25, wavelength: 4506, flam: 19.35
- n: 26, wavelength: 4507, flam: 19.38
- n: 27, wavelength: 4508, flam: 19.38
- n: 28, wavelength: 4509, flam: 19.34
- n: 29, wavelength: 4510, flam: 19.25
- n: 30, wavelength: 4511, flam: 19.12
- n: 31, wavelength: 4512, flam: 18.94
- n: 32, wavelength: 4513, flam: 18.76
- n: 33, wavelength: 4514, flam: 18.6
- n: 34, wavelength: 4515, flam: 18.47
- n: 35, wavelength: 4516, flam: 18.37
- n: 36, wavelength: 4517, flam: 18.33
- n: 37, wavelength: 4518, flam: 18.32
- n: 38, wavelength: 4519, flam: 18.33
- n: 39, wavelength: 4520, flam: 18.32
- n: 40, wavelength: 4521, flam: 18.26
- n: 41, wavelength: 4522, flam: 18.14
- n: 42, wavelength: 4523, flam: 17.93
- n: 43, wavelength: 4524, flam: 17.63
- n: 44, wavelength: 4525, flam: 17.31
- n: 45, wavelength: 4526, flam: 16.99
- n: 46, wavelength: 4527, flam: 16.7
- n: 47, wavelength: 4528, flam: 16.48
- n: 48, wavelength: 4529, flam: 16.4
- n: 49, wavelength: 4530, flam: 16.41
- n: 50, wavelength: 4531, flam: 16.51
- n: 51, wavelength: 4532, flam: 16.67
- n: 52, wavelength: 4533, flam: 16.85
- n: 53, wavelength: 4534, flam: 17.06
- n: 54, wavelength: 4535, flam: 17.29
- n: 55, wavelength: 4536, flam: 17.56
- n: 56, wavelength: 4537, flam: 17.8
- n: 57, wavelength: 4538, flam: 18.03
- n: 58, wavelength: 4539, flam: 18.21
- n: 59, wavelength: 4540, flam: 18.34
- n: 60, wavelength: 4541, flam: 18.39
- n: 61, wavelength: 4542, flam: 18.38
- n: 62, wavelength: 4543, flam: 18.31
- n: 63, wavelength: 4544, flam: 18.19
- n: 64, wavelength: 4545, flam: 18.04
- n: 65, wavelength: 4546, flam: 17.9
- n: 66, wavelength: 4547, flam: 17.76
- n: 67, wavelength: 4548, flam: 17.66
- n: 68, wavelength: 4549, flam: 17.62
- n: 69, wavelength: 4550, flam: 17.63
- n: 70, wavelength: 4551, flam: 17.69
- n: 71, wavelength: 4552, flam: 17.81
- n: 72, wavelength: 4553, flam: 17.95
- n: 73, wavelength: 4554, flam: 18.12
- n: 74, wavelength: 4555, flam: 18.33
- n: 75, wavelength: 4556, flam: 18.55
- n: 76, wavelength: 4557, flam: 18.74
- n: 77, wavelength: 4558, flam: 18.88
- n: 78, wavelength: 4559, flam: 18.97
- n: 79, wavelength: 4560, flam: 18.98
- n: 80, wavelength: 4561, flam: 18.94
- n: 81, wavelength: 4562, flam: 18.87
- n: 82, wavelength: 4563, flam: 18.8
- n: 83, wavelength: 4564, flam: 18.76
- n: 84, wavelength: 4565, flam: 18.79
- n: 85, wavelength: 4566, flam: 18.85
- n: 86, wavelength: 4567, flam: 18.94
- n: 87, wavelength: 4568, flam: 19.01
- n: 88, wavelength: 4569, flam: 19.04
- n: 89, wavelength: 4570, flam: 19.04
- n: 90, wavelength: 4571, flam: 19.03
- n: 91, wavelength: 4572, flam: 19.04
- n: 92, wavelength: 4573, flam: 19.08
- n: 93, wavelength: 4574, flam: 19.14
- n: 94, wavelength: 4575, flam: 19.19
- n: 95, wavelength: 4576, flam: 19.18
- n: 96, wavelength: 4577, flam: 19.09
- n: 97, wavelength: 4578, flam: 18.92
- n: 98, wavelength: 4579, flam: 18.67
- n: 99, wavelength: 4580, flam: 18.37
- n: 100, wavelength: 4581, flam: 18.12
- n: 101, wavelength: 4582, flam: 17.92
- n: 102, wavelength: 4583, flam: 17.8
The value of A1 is 2.2 AA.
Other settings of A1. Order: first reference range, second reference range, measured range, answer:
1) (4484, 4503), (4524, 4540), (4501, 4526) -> -1.5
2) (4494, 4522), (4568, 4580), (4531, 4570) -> 1.4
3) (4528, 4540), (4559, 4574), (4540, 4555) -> -0.1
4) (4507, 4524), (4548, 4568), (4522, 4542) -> 1.3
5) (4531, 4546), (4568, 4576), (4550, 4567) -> 0.0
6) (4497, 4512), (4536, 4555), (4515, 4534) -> 1.1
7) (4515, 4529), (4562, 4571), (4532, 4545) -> 0.3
